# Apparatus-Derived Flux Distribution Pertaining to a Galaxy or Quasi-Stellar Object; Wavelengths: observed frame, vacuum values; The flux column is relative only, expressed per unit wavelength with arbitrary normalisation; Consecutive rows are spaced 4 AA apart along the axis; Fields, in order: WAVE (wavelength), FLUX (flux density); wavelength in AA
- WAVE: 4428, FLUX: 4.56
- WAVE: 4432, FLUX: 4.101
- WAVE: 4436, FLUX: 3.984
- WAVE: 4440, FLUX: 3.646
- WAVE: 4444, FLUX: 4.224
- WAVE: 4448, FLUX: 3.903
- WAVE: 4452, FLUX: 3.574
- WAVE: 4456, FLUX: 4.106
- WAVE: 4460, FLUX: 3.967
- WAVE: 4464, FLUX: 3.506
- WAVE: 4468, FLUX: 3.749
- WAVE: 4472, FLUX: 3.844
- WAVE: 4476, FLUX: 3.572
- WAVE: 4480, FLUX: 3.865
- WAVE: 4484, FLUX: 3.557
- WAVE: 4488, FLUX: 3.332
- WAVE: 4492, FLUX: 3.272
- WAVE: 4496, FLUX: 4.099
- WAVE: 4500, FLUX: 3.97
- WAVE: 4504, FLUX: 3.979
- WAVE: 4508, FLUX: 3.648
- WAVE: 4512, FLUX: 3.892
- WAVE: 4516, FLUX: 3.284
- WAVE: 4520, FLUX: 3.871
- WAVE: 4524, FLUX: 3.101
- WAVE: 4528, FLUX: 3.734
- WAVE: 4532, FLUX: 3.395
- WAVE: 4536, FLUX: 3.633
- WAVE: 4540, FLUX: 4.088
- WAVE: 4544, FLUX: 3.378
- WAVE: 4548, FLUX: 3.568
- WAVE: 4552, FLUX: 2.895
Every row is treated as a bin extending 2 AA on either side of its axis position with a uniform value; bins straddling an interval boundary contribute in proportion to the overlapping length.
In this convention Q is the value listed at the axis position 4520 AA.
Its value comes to 3.871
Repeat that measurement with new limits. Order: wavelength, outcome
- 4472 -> 3.844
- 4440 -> 3.646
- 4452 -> 3.574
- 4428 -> 4.56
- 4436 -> 3.984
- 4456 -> 4.106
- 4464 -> 3.506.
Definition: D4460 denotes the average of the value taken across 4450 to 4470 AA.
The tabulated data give 3.78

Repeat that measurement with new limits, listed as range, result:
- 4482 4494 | 3.39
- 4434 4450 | 3.94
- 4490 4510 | 3.79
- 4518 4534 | 3.53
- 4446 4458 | 3.86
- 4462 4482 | 3.71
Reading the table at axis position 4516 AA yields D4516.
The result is 3.284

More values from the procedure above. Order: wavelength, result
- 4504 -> 3.979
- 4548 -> 3.568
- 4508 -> 3.648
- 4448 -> 3.903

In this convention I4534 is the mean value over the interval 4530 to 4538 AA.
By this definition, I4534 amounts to 3.51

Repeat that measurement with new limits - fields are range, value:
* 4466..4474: 3.8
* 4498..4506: 3.97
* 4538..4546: 3.73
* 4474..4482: 3.72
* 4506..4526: 3.56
